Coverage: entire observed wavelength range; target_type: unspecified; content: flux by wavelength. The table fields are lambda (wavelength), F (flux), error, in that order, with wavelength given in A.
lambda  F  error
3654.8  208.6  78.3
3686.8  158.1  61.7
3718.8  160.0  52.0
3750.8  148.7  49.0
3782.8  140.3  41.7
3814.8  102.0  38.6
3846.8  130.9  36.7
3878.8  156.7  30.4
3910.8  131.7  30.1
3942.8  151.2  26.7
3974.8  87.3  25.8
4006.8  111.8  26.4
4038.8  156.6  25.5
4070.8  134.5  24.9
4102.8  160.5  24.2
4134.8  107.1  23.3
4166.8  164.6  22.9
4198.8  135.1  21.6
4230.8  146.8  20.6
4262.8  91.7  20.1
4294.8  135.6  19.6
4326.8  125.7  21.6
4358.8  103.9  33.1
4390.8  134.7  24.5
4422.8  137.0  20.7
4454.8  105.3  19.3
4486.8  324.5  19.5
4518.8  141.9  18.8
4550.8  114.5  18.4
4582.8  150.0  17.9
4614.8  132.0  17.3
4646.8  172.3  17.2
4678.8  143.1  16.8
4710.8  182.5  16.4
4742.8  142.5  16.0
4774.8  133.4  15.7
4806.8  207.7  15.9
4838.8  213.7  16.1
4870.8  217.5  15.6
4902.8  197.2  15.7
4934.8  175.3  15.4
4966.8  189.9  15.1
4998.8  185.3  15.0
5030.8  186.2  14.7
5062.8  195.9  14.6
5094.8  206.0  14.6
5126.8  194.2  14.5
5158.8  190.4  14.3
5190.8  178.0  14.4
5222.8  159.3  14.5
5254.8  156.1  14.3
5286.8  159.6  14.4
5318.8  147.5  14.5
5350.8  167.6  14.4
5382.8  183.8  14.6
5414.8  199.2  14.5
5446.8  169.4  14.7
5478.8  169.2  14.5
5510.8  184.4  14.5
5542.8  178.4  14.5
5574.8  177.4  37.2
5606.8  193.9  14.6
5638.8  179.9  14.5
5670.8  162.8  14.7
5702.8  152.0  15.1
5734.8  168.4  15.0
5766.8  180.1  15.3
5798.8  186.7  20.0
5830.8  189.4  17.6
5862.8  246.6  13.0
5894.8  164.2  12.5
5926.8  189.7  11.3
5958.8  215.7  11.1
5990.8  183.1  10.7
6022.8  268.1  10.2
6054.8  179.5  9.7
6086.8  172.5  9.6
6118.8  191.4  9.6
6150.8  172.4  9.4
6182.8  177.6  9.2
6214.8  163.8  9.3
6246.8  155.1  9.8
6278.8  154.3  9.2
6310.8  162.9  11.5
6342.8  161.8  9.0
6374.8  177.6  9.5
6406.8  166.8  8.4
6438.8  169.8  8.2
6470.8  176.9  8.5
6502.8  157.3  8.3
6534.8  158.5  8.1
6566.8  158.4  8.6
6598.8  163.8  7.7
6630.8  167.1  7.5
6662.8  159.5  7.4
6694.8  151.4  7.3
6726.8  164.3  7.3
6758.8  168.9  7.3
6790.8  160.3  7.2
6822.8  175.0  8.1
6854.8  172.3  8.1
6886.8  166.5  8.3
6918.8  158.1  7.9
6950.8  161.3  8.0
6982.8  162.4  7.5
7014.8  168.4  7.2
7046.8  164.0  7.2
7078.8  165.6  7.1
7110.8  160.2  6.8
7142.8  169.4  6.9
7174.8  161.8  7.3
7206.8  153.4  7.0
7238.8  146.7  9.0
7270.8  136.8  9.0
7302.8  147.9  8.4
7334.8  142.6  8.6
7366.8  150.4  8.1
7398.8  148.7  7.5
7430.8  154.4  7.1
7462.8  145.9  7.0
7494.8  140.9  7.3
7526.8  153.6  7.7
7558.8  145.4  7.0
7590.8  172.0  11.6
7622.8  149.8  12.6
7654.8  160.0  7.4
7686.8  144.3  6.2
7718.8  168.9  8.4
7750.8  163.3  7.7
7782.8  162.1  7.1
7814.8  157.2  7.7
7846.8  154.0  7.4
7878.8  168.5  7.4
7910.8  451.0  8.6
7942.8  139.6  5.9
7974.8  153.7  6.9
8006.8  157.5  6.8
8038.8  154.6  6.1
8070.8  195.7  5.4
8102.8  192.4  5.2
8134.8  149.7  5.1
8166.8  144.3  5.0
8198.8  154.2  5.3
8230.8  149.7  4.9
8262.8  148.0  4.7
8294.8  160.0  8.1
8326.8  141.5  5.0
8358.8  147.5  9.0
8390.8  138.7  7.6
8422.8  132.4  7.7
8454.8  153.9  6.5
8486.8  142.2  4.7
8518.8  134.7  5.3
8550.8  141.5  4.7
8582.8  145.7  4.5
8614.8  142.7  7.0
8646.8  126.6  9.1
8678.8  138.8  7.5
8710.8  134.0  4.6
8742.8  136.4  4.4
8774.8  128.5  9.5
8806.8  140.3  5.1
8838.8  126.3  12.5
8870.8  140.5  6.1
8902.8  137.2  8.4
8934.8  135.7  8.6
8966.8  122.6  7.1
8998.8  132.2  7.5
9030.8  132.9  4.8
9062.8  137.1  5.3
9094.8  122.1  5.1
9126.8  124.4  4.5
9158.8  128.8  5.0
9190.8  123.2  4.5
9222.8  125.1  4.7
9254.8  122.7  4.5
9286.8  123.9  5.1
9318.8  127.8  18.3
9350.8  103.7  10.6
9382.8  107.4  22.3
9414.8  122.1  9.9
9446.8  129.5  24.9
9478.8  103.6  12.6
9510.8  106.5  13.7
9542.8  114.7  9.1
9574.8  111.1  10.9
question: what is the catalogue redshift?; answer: 0.203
